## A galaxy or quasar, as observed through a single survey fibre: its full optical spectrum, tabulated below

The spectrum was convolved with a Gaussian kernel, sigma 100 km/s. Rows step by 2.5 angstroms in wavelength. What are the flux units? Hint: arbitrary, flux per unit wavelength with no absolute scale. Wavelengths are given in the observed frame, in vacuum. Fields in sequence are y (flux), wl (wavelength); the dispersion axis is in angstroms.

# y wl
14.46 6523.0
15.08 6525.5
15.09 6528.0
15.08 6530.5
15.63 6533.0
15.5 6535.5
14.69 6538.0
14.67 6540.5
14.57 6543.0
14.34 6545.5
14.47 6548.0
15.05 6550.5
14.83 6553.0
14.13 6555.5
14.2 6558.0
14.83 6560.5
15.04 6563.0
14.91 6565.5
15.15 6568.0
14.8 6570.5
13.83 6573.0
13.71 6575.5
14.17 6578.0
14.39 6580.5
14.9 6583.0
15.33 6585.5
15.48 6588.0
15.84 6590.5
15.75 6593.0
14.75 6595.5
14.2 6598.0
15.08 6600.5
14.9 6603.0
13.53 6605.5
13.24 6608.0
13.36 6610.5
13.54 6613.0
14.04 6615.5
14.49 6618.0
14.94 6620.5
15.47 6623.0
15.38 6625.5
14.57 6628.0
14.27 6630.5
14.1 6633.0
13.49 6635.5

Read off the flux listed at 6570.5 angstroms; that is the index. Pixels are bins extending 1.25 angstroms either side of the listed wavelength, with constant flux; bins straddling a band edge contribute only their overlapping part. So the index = 14.8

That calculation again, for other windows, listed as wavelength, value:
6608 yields 13.24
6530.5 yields 15.08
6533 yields 15.63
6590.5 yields 15.84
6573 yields 13.83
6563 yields 15.04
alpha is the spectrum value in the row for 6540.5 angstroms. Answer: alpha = 14.67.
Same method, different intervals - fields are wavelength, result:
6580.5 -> 14.39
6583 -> 14.9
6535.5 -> 15.5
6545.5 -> 14.34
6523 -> 14.46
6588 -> 15.48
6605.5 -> 13.53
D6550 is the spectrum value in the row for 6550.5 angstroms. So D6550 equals 15.05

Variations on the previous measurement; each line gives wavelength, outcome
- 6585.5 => 15.33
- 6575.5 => 13.71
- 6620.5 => 14.94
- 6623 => 15.47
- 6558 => 14.2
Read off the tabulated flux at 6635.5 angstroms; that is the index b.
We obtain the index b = 13.49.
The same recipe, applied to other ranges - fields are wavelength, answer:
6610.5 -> 13.36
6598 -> 14.2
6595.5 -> 14.75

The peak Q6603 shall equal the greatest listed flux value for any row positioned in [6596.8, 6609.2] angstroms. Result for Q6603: 15.08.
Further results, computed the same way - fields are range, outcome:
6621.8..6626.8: 15.47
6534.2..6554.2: 15.5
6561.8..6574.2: 15.15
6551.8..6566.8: 15.04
